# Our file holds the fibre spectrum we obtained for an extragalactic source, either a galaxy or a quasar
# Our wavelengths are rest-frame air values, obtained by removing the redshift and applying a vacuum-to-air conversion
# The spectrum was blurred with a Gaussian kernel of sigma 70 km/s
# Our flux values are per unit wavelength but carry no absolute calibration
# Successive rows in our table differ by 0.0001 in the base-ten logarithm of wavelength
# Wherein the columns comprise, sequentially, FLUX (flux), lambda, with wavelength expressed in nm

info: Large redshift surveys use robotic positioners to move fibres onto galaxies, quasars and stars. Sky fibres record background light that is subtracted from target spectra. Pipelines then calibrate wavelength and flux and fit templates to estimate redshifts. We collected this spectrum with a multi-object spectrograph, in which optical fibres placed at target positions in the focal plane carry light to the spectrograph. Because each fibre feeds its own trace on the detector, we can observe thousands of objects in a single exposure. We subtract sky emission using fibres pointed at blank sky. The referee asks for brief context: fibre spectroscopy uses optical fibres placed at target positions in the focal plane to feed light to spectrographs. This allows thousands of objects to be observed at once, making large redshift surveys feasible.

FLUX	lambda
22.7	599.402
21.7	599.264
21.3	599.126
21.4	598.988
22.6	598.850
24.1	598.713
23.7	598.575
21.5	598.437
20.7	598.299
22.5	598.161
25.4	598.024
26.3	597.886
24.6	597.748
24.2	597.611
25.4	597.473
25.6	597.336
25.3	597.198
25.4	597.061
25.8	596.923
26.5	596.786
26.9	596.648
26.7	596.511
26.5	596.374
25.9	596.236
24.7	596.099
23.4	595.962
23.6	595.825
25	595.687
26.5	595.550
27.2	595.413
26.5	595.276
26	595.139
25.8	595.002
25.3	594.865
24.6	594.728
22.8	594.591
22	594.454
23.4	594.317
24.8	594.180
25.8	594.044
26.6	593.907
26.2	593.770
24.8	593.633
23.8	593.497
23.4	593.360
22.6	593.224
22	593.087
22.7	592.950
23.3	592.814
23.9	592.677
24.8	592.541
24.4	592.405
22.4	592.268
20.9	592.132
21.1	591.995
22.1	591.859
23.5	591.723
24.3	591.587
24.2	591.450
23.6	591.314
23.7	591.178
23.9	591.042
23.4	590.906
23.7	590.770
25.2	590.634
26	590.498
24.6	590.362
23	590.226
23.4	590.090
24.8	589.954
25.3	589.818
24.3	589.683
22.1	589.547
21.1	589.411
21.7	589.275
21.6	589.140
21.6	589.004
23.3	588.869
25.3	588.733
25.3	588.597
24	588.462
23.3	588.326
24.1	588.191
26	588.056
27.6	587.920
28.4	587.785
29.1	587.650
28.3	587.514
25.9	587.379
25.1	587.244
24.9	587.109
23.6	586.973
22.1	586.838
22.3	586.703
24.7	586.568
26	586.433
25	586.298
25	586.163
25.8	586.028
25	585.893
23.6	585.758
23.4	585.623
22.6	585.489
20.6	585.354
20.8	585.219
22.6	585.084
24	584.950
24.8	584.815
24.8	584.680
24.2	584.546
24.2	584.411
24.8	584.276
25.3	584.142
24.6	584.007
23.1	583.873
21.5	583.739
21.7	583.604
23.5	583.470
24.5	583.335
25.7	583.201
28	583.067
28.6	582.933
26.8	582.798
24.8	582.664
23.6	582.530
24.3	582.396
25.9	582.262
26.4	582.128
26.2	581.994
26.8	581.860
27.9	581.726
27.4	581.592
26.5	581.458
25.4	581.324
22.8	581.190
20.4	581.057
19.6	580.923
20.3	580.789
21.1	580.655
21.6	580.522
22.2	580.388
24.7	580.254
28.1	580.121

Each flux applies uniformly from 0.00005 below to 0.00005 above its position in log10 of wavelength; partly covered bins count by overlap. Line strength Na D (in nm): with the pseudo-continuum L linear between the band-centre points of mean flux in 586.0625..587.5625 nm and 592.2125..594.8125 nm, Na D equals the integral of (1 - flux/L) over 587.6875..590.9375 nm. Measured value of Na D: 0.04 nm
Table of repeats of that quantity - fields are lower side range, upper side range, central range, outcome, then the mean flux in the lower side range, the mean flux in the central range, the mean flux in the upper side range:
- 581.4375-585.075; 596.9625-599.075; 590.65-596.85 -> -0.02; 25.1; 24.3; 23.9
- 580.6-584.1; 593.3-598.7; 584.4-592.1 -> 0.19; 24.5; 24.1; 24.9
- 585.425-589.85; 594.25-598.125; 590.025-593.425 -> 0.19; 24.5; 23.4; 25.2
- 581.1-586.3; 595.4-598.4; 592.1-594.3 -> 0.09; 24.7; 23.9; 25.1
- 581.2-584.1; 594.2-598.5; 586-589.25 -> 0.04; 25.3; 24.9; 24.9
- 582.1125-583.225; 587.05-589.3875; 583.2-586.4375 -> 0.23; 26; 23.8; 25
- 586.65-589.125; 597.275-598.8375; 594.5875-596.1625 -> -0.06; 25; 25.2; 24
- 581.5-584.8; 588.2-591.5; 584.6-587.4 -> 0.07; 25.2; 23.9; 23.7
